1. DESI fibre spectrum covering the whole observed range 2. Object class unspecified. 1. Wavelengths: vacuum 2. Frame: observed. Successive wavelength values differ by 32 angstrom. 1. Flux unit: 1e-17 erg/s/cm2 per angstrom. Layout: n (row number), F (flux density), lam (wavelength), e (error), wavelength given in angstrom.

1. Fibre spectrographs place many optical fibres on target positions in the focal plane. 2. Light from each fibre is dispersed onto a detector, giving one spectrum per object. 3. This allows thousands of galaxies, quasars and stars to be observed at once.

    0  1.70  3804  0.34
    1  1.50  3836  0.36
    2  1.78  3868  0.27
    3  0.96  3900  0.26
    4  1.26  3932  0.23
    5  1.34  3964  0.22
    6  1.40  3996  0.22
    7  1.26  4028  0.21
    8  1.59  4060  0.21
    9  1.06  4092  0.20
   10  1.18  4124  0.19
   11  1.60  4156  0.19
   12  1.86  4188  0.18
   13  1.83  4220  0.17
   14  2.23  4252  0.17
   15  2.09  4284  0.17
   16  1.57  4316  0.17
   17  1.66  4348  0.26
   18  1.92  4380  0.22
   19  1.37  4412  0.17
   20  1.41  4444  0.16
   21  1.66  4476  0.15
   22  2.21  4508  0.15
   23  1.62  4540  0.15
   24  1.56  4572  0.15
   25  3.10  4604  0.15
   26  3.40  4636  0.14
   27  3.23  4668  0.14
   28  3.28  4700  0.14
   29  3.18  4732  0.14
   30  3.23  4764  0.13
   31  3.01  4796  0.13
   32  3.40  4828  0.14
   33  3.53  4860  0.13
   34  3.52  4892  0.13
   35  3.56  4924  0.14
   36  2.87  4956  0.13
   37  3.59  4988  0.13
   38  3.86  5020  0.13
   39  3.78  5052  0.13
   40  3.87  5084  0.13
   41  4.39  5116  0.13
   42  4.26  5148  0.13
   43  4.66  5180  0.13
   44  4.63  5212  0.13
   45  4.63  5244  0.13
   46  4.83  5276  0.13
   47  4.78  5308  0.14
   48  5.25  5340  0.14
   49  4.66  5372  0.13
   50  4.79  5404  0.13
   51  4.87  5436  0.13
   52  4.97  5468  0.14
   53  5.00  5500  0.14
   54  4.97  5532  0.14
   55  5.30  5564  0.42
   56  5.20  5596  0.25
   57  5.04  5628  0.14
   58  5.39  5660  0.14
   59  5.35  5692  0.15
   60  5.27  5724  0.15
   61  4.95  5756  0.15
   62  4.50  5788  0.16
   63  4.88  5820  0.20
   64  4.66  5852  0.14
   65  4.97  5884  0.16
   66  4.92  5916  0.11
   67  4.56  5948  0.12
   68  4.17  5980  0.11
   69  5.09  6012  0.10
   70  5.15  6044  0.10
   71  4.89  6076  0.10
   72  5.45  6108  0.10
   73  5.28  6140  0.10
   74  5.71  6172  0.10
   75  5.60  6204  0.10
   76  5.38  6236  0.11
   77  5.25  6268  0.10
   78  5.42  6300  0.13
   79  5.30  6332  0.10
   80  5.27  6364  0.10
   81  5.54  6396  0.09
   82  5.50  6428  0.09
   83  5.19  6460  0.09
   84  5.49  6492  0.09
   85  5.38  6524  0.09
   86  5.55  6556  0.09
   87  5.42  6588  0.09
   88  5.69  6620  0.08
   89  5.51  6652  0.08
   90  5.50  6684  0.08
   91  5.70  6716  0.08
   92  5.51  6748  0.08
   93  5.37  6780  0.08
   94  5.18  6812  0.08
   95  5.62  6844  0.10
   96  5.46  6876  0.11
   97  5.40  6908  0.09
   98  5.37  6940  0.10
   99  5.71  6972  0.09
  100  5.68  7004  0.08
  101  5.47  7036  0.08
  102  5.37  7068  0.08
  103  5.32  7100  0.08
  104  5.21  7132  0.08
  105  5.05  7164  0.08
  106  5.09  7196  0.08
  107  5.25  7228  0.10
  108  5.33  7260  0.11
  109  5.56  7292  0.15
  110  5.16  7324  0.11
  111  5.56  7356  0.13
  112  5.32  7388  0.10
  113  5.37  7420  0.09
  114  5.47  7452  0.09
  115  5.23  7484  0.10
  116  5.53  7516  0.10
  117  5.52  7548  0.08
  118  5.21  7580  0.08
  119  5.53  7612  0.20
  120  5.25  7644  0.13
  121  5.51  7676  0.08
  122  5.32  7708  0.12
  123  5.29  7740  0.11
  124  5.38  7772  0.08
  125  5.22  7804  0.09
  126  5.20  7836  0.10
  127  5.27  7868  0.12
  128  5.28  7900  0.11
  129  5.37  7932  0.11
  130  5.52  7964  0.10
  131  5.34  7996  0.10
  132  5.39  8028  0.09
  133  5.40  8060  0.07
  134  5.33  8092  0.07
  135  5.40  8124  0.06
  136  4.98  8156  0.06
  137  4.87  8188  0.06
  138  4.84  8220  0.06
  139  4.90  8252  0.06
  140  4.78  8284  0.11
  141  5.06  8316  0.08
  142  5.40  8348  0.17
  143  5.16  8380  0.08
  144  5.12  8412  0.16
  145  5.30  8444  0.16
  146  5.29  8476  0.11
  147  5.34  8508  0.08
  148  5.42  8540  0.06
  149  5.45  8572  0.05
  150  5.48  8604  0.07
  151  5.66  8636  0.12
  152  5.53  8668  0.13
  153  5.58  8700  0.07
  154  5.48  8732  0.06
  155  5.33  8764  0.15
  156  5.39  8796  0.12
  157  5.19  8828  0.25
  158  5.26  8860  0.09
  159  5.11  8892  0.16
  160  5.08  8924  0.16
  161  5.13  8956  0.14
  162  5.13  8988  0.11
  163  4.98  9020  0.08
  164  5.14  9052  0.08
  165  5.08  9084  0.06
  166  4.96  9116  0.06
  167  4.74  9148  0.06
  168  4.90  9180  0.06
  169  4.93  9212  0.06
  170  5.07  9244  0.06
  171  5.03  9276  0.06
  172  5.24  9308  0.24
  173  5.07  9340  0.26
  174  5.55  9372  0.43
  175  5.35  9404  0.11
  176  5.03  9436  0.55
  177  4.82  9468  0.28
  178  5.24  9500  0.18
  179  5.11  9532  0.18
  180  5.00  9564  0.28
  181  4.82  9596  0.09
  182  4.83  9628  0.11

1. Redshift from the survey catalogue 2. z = 0.153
